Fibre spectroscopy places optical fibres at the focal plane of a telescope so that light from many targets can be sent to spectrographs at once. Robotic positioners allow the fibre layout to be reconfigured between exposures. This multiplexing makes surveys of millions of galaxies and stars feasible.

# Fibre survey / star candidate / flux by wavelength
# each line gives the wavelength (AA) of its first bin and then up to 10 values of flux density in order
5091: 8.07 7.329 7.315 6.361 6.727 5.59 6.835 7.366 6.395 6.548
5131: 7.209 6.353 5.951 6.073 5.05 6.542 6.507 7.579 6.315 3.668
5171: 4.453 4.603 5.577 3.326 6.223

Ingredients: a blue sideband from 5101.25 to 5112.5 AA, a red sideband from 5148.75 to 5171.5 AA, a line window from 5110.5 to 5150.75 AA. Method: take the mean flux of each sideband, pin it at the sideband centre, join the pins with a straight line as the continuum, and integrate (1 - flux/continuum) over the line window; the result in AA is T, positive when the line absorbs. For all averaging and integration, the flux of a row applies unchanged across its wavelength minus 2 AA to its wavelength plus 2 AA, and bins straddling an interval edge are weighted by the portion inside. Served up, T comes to -1.7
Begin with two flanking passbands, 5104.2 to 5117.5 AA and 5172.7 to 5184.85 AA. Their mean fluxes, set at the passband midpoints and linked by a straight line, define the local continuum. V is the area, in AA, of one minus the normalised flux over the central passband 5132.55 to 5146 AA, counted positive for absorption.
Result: -1.1 AA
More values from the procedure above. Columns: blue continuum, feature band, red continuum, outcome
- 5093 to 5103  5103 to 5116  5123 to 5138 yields 1.1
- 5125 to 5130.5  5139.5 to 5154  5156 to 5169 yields 0.8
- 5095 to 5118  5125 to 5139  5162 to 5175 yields -1.8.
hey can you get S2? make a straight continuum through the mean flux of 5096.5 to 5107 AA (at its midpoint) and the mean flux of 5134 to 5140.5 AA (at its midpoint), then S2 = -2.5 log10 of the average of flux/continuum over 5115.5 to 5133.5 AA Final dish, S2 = -0.08 mag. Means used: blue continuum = 6.84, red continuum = 6.14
